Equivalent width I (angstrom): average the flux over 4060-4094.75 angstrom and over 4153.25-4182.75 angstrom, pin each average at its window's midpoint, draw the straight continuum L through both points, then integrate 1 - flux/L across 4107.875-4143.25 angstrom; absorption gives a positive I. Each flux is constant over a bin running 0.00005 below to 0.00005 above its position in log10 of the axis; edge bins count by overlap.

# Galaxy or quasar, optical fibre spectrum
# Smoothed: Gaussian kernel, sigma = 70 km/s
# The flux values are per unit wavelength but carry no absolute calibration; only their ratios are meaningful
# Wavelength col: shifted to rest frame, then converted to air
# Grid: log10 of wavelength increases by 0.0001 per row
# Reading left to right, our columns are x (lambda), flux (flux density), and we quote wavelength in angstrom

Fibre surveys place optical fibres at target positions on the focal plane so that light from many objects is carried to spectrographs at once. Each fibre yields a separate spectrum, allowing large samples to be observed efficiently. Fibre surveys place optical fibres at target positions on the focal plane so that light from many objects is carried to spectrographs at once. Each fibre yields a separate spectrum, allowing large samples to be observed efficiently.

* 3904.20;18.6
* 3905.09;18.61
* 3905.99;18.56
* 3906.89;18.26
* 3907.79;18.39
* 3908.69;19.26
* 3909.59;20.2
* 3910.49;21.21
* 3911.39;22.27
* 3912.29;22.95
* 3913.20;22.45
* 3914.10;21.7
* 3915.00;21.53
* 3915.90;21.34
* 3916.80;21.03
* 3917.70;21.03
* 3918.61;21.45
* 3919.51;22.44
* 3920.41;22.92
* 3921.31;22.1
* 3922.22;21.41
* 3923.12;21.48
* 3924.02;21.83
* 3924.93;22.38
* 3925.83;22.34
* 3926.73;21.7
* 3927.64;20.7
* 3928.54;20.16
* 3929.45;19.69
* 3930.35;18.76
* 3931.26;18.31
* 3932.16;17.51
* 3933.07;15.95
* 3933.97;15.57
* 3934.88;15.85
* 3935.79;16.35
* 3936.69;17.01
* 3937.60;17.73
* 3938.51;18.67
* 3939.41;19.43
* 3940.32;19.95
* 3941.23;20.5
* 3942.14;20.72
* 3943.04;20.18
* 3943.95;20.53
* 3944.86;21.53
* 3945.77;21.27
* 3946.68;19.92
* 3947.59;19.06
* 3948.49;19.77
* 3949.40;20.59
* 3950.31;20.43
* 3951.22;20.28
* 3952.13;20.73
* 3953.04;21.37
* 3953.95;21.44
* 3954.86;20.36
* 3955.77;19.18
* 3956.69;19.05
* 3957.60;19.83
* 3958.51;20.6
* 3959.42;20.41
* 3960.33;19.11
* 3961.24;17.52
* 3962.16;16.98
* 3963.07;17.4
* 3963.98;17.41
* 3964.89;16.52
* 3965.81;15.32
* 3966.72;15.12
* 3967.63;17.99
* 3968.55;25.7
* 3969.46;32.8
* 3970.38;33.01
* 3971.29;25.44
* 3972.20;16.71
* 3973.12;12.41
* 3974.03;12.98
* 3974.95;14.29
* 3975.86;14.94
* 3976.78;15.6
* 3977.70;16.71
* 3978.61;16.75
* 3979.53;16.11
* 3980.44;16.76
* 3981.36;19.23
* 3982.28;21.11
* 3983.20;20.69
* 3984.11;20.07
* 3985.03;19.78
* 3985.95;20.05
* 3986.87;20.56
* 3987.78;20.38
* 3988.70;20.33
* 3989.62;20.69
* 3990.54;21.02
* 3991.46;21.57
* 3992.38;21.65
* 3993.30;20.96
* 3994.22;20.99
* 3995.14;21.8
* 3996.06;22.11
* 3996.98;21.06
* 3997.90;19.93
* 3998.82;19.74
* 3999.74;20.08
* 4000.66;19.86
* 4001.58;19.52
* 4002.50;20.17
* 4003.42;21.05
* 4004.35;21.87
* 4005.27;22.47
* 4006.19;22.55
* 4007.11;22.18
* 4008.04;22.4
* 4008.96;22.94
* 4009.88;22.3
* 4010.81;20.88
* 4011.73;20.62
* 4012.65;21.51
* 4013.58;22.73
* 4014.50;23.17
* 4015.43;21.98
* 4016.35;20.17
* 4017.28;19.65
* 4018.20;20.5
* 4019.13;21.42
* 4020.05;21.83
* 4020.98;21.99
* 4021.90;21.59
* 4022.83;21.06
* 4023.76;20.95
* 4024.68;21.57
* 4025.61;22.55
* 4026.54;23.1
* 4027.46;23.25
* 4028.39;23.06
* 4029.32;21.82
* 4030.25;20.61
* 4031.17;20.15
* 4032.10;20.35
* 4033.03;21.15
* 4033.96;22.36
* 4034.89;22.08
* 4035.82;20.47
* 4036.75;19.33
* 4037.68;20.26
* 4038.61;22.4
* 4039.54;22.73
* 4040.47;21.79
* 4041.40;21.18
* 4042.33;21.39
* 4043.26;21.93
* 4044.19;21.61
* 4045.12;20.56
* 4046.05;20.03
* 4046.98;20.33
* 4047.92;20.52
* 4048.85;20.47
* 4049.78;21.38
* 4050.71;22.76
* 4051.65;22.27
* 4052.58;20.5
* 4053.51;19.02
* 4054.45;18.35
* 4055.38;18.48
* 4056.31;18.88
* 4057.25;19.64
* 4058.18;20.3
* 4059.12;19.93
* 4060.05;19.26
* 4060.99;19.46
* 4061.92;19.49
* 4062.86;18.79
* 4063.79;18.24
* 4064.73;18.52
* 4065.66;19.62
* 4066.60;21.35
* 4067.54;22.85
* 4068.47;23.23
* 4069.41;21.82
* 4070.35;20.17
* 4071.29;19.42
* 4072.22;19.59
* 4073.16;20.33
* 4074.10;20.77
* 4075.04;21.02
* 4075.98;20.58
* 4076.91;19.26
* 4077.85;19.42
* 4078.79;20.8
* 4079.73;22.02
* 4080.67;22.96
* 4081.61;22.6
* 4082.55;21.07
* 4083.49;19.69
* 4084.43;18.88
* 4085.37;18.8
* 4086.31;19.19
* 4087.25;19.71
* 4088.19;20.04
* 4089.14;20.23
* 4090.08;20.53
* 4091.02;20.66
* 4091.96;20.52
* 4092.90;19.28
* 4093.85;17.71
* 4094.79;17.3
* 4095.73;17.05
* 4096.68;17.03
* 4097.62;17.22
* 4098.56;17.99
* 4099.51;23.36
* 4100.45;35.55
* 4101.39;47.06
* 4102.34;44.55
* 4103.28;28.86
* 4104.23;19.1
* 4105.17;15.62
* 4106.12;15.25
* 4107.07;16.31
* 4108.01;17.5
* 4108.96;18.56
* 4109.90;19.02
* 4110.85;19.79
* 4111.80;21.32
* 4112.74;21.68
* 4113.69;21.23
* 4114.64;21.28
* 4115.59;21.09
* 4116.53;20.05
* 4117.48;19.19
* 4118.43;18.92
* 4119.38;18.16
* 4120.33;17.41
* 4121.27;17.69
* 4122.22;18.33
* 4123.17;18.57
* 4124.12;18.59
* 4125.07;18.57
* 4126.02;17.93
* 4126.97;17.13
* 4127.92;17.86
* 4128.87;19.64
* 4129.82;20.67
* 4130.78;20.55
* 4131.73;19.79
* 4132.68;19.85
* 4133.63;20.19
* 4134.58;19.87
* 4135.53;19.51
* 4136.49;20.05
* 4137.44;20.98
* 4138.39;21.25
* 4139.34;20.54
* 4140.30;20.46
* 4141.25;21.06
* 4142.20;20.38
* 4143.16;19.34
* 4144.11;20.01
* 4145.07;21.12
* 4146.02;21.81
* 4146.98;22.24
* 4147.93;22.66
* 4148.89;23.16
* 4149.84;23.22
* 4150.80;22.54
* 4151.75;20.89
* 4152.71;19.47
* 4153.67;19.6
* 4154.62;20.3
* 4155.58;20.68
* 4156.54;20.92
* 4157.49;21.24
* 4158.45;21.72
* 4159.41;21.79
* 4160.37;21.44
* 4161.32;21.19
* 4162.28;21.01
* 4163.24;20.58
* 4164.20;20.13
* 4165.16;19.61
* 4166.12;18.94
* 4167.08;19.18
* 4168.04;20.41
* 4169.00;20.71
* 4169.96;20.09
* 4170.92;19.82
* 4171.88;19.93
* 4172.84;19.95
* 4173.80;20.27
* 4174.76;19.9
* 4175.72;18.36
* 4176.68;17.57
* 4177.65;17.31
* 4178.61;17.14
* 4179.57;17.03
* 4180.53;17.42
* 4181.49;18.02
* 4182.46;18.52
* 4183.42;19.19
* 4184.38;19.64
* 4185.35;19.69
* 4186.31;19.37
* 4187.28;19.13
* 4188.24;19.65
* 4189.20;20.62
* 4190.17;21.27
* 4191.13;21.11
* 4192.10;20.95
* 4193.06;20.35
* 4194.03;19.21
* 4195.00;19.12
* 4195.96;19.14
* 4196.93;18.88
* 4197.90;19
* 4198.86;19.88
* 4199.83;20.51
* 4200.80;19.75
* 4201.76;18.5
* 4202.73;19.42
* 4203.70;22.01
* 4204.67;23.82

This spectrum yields 0.6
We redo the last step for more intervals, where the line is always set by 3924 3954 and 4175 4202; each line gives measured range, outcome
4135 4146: -0.7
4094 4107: -3.1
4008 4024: -1.7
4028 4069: -2.6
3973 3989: 1.4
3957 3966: 0.6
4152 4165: -1.0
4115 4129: 0.5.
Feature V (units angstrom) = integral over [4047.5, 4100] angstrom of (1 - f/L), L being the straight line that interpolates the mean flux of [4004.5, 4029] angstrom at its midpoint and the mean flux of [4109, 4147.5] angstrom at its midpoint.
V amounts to 2.04 angstrom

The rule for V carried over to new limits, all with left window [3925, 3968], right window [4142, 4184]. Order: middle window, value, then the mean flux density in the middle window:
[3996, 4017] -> -2.1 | 21.3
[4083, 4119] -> -2.5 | 21.2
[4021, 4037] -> -1.7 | 21.5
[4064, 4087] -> -1.0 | 20.5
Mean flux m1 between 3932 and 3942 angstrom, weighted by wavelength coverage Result 17.8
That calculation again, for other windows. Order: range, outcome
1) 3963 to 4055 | 20.6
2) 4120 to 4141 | 19.4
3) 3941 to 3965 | 19.8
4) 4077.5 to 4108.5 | 21.6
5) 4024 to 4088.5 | 20.7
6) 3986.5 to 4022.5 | 21.2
